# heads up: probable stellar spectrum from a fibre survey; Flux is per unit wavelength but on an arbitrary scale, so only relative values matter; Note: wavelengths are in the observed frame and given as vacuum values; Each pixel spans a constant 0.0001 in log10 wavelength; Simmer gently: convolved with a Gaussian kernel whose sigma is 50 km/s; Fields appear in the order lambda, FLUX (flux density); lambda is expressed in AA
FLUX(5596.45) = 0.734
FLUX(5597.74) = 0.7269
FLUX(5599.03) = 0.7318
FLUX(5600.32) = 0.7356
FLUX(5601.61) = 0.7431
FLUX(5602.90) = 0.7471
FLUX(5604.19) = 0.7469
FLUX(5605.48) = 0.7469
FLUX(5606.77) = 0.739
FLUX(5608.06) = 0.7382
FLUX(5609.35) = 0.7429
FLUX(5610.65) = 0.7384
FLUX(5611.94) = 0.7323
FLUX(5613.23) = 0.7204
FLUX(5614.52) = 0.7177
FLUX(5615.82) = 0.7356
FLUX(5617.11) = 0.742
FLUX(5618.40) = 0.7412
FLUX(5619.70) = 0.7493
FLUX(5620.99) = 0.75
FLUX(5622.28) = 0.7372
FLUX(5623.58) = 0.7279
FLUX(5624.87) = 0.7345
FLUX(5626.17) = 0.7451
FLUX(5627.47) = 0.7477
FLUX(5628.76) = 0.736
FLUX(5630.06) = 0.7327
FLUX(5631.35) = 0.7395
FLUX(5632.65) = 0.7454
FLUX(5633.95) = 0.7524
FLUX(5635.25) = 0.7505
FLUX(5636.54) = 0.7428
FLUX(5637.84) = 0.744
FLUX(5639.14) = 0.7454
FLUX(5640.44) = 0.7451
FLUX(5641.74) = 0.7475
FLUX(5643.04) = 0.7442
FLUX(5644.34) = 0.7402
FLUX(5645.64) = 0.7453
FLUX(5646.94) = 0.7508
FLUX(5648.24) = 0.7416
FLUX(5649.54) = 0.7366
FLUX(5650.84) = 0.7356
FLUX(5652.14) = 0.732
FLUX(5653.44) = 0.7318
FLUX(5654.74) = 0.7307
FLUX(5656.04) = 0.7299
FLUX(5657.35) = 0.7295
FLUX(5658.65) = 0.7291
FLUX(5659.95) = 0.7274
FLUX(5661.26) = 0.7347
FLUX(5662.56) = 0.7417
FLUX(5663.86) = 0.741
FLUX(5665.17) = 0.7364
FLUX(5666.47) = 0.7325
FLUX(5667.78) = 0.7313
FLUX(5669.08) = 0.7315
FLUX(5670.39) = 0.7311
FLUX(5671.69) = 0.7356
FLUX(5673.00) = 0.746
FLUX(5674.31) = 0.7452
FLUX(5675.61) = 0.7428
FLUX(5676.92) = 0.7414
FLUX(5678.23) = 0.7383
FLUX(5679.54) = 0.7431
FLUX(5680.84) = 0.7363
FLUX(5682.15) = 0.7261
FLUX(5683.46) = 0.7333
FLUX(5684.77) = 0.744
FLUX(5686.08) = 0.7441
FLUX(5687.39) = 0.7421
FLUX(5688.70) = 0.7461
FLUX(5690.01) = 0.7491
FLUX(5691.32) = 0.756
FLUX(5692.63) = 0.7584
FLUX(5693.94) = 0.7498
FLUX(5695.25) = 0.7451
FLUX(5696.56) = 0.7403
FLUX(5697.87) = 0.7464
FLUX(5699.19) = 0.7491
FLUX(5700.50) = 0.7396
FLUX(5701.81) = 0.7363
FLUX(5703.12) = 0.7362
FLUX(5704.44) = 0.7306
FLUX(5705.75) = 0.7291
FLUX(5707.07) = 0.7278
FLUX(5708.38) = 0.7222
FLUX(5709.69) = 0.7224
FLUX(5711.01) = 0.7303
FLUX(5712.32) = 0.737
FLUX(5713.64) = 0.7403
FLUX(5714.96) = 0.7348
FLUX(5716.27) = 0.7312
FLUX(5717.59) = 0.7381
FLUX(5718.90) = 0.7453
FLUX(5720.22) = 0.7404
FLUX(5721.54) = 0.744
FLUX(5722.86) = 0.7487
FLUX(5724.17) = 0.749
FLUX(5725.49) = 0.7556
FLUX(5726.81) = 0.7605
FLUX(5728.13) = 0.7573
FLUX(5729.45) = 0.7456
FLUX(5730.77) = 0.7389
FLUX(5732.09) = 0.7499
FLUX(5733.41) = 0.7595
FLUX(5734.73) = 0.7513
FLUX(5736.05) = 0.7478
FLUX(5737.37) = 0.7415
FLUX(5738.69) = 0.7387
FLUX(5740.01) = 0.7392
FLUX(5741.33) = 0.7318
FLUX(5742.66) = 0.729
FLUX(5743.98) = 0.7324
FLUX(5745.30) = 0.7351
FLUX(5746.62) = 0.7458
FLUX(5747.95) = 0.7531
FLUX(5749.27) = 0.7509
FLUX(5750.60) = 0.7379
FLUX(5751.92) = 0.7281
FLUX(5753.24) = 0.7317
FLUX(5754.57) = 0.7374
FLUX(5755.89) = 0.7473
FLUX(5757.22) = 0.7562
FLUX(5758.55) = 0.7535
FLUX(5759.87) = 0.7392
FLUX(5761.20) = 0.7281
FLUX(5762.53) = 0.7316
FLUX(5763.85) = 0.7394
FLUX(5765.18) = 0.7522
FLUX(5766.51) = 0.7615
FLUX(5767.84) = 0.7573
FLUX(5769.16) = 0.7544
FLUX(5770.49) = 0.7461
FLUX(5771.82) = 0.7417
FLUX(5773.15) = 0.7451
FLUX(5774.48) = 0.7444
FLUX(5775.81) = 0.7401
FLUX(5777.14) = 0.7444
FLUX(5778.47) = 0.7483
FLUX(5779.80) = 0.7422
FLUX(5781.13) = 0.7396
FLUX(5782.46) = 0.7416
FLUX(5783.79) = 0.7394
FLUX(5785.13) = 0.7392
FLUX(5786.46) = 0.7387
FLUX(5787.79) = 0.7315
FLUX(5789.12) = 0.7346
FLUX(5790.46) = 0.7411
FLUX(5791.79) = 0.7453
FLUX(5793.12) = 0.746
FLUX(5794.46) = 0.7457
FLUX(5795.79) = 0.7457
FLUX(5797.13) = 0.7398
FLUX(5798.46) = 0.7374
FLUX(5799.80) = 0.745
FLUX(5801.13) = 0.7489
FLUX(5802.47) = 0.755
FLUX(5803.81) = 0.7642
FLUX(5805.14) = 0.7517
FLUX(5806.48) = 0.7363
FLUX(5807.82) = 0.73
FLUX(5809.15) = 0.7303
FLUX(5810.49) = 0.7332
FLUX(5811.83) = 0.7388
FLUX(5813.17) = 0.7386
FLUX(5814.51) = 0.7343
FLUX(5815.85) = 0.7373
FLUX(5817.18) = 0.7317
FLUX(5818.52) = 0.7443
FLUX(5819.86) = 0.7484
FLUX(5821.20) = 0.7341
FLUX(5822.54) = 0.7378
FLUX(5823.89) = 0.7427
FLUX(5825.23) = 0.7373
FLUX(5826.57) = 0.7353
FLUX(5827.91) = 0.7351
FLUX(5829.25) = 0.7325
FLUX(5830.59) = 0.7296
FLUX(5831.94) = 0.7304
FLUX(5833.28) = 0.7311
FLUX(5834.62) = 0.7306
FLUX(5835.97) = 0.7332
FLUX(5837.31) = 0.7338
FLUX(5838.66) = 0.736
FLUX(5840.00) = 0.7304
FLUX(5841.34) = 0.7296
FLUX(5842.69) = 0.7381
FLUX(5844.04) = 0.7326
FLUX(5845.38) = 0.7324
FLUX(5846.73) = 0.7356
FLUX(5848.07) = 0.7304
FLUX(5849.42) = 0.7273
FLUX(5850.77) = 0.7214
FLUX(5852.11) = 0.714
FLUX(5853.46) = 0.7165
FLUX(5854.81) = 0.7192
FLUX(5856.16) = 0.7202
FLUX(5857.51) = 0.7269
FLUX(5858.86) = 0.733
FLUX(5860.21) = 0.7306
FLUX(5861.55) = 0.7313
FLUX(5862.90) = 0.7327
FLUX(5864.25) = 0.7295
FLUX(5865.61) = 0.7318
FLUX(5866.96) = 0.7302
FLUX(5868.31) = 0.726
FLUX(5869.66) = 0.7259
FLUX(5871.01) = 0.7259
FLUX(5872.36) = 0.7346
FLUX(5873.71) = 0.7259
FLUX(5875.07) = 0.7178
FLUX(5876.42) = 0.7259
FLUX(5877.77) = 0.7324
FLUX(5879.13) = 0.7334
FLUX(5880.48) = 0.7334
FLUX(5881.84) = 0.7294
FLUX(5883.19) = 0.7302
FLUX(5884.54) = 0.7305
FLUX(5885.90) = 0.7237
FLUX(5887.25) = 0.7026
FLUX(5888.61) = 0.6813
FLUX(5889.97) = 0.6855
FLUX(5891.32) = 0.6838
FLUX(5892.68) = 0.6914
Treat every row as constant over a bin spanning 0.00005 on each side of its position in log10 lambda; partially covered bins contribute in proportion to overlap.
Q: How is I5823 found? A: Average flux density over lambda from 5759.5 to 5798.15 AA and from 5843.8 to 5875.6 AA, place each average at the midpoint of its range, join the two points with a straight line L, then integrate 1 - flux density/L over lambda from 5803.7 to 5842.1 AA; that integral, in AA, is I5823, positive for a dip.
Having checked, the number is -0.1 AA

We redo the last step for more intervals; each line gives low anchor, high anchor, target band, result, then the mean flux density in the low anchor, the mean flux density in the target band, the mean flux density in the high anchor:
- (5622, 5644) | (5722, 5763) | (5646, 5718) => 0.5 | 0.742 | 0.738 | 0.744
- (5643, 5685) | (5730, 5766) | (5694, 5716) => 0.1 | 0.737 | 0.736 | 0.742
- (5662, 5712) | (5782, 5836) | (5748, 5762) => 0.0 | 0.739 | 0.741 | 0.739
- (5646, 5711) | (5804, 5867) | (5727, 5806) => -1.0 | 0.738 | 0.744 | 0.733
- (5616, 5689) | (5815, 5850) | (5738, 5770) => -0.2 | 0.739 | 0.742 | 0.735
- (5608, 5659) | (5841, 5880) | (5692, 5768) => -0.8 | 0.739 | 0.742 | 0.728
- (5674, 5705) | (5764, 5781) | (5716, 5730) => -0.1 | 0.743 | 0.747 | 0.748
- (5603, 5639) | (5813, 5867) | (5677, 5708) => -0.2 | 0.74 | 0.741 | 0.732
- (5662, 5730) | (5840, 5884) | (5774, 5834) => -0.6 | 0.74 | 0.74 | 0.728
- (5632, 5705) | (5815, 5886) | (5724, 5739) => -0.3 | 0.74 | 0.75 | 0.731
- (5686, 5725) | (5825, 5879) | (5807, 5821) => -0.1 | 0.74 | 0.737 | 0.729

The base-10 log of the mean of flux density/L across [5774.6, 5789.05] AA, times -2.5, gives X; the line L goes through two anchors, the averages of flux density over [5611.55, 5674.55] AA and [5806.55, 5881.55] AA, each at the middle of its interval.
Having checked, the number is -0.01 mag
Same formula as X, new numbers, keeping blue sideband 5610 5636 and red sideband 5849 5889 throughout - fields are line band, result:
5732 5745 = -0.01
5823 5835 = -0.01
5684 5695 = -0.02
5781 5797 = -0.02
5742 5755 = -0.01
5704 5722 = 0.00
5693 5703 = -0.01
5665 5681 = 0.00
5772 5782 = -0.02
